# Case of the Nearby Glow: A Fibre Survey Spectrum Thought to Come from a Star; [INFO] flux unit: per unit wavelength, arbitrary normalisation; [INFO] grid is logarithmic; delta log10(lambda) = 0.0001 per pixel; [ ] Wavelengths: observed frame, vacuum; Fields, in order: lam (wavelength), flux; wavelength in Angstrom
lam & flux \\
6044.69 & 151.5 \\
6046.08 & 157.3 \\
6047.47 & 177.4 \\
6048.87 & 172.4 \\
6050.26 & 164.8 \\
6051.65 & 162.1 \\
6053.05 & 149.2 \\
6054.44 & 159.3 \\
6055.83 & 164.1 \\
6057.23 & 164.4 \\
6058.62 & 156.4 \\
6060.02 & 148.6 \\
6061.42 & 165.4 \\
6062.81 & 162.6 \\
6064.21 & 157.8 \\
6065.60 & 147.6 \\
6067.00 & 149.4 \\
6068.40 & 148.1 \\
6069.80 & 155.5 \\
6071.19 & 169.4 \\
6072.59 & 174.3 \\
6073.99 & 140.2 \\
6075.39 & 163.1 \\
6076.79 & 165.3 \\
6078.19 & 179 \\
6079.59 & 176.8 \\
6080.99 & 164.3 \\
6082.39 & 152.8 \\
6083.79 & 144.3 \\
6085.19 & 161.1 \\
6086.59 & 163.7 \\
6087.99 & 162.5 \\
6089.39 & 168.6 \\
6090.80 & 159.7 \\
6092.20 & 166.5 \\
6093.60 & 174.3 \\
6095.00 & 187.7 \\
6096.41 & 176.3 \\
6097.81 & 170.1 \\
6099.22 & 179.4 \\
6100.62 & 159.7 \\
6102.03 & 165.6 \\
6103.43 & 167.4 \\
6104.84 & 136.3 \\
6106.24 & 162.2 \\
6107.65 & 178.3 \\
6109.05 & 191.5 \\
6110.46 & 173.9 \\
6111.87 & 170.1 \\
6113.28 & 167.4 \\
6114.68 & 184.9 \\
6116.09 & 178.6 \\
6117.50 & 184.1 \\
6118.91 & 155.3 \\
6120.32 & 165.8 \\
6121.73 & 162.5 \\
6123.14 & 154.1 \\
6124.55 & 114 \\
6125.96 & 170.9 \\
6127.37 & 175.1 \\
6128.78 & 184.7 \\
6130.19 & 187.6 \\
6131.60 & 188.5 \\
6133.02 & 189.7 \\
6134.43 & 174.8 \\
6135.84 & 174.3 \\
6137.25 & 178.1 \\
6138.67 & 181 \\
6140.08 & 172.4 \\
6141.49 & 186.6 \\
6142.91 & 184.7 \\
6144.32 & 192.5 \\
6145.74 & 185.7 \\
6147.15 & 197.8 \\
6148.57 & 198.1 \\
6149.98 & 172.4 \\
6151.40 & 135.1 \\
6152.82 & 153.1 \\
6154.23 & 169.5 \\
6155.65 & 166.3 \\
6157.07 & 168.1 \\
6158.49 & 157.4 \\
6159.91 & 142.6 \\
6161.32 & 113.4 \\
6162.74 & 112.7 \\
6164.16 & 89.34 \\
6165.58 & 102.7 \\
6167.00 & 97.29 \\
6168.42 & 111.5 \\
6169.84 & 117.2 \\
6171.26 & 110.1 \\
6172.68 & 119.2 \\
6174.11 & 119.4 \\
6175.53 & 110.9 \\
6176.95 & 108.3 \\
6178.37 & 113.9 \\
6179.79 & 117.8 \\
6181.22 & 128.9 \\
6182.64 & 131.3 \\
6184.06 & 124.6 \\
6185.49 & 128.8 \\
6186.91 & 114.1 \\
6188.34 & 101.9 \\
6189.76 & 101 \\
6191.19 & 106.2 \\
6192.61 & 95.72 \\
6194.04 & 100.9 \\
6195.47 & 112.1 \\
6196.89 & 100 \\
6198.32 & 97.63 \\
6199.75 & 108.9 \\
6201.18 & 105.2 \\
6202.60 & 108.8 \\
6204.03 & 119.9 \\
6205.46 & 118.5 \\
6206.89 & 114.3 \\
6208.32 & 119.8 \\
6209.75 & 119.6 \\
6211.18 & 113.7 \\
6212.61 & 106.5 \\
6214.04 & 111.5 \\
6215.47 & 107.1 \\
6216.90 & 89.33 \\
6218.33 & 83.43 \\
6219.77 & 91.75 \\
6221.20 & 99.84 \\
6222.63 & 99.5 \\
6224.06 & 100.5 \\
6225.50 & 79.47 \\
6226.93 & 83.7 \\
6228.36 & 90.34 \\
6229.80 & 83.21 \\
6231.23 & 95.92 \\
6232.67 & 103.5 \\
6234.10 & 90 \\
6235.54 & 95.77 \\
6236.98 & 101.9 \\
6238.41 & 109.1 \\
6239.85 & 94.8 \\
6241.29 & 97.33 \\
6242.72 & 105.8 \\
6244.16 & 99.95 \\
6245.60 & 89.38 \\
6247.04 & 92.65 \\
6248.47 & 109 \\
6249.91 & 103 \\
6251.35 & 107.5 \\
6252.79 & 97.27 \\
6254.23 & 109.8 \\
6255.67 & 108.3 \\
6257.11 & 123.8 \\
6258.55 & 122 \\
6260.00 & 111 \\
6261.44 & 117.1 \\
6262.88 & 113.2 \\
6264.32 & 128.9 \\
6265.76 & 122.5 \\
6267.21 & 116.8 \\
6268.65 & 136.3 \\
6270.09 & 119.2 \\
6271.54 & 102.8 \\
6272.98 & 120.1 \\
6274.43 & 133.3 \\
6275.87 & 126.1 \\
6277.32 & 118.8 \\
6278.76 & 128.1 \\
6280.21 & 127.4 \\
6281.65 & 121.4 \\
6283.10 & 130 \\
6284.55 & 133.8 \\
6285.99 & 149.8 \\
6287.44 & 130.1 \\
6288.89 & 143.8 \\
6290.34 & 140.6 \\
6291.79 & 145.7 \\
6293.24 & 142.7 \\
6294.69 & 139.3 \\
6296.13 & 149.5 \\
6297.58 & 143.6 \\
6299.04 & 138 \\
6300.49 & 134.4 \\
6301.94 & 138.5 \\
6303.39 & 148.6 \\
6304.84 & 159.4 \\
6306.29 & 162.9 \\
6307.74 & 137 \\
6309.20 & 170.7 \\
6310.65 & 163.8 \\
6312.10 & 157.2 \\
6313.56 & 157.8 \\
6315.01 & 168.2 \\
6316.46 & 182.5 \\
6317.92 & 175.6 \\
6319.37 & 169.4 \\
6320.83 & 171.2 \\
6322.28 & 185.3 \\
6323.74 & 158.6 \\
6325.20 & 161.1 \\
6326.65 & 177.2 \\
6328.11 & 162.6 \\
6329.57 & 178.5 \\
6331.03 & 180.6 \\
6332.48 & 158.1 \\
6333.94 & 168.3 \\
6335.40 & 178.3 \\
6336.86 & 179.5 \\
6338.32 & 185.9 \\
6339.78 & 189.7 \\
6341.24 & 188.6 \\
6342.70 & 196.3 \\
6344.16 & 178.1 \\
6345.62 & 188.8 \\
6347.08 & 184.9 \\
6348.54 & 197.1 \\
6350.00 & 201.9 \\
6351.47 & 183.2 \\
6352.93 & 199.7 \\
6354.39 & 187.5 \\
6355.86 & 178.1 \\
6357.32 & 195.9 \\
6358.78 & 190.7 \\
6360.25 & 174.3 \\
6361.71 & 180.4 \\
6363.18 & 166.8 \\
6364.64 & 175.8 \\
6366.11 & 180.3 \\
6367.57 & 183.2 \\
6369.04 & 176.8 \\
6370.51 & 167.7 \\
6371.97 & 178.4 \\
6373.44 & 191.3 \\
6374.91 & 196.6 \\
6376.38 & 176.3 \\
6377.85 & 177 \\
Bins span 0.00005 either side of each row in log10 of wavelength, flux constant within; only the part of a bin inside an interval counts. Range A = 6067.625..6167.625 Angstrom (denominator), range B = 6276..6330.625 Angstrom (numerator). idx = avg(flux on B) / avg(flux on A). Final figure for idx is 0.92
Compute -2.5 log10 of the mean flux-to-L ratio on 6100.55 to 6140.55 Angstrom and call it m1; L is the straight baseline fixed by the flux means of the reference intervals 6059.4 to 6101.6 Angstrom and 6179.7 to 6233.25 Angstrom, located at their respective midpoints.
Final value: -0.18 mag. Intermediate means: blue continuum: 163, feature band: 171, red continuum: 105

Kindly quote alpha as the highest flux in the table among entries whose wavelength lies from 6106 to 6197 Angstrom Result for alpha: 198.1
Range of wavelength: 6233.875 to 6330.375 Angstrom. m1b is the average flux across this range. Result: 133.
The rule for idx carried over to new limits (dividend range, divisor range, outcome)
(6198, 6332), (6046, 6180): 0.79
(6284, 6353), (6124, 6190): 1.13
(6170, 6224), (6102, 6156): 0.64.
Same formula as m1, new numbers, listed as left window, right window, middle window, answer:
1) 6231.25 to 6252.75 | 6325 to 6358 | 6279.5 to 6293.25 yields 0.01 mag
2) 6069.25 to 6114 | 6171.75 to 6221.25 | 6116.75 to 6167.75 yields -0.16 mag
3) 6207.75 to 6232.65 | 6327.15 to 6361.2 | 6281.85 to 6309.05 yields 0.06 mag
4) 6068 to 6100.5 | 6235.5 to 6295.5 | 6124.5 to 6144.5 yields -0.17 mag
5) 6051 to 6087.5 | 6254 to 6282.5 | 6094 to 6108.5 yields -0.10 mag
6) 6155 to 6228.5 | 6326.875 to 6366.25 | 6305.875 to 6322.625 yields 0.01 mag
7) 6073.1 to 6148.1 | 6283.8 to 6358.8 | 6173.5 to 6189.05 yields 0.39 mag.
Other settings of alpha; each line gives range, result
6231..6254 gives 109.1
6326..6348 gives 196.3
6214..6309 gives 162.9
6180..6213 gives 131.3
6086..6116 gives 191.5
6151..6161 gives 169.5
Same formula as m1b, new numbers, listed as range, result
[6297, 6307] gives 146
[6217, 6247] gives 94.6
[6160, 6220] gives 110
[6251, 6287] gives 121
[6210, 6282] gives 107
